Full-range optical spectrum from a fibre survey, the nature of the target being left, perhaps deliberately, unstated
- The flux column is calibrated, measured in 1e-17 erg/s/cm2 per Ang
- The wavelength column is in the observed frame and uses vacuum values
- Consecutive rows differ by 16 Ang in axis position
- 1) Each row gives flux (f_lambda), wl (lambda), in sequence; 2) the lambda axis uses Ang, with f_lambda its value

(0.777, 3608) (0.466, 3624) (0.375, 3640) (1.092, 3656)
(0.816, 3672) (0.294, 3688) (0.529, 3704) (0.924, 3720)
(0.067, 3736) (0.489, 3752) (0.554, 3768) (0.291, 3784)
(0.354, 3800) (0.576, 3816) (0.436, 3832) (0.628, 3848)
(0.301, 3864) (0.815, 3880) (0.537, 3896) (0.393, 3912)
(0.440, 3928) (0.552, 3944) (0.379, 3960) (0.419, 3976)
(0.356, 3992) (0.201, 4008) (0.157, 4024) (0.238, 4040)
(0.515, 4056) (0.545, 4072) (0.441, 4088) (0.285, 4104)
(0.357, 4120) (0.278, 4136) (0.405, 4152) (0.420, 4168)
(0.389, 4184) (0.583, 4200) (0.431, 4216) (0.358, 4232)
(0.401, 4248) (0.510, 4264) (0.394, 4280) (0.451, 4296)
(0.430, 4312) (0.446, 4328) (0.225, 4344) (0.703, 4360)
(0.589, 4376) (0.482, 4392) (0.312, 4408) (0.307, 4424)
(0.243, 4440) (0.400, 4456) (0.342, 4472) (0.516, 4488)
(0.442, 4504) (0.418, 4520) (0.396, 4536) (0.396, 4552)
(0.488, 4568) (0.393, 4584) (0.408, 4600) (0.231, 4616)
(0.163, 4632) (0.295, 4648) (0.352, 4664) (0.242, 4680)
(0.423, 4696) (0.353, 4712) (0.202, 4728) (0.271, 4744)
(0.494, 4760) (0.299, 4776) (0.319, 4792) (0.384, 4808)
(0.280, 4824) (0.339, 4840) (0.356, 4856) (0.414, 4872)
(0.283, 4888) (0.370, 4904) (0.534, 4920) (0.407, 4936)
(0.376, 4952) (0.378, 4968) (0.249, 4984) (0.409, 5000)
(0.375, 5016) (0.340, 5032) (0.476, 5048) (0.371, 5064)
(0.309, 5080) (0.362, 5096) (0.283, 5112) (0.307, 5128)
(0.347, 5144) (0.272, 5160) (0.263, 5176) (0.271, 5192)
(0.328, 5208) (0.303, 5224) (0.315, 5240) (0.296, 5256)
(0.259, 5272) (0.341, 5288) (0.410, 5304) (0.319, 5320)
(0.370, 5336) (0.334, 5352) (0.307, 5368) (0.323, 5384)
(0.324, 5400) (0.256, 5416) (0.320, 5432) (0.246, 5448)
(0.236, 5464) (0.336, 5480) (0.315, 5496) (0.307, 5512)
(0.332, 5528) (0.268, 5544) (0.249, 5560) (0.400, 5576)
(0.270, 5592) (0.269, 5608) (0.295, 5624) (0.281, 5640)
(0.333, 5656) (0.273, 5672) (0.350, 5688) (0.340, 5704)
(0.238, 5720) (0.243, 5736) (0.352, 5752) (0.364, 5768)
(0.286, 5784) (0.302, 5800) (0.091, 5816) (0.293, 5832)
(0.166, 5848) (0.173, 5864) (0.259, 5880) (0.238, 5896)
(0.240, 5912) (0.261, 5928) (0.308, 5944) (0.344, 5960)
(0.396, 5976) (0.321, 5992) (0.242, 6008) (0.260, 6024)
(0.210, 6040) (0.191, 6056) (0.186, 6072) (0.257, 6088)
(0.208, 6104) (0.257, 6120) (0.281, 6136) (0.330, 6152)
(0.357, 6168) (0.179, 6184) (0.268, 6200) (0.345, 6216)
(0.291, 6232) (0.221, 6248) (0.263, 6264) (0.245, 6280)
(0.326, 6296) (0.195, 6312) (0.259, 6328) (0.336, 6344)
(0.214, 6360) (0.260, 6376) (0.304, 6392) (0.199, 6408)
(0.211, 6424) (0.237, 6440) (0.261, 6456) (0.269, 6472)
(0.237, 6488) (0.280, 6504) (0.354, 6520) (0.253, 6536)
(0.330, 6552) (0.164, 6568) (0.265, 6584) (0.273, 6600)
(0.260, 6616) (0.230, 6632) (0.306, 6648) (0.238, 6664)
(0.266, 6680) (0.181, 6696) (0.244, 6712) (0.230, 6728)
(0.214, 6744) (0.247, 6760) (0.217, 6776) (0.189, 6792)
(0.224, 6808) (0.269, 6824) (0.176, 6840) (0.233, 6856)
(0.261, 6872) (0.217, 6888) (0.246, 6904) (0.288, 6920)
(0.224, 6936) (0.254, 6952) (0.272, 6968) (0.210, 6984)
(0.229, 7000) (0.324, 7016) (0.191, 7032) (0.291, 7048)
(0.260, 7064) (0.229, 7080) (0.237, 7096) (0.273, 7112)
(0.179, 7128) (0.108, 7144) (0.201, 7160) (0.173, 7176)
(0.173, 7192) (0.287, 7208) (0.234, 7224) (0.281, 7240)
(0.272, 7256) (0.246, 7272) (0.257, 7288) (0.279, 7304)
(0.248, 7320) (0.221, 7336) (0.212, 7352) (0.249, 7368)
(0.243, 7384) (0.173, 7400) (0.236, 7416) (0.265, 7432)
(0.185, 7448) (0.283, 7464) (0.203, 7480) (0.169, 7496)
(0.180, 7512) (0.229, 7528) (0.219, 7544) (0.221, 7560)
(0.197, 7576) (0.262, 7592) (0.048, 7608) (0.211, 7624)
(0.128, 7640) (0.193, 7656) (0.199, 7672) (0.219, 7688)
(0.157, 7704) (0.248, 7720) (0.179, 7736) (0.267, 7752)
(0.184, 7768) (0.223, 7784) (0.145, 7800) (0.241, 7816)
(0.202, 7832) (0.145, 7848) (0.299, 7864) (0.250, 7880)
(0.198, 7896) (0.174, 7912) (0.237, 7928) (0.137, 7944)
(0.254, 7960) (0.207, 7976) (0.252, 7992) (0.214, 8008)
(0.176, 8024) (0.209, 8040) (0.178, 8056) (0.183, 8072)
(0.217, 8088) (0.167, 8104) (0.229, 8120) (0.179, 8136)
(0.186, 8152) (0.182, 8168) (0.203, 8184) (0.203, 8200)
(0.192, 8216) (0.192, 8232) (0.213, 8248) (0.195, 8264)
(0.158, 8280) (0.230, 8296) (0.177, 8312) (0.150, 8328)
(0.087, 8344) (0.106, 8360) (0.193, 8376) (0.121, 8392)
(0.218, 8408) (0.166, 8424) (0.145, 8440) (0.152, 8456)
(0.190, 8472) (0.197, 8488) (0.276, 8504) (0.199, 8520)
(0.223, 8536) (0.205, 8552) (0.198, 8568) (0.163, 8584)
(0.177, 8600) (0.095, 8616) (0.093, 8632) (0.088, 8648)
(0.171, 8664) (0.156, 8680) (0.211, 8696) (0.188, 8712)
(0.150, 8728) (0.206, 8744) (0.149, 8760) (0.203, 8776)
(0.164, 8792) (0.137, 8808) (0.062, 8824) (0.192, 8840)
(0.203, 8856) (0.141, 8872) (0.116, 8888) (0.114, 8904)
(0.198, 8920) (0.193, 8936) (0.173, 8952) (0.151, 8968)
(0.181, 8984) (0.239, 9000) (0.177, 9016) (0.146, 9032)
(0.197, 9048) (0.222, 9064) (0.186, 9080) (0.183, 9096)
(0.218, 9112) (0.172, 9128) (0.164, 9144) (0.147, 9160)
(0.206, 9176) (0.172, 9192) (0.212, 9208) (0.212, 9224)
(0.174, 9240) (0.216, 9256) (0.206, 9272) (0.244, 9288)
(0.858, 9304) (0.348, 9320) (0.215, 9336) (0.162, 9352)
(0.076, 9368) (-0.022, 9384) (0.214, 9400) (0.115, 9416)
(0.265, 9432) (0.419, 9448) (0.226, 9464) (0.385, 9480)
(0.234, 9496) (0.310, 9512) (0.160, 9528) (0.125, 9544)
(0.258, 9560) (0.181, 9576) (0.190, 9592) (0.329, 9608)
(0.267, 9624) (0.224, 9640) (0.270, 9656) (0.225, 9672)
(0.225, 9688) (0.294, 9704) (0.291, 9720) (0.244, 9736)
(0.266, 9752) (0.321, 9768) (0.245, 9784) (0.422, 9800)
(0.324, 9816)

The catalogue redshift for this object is 1.50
